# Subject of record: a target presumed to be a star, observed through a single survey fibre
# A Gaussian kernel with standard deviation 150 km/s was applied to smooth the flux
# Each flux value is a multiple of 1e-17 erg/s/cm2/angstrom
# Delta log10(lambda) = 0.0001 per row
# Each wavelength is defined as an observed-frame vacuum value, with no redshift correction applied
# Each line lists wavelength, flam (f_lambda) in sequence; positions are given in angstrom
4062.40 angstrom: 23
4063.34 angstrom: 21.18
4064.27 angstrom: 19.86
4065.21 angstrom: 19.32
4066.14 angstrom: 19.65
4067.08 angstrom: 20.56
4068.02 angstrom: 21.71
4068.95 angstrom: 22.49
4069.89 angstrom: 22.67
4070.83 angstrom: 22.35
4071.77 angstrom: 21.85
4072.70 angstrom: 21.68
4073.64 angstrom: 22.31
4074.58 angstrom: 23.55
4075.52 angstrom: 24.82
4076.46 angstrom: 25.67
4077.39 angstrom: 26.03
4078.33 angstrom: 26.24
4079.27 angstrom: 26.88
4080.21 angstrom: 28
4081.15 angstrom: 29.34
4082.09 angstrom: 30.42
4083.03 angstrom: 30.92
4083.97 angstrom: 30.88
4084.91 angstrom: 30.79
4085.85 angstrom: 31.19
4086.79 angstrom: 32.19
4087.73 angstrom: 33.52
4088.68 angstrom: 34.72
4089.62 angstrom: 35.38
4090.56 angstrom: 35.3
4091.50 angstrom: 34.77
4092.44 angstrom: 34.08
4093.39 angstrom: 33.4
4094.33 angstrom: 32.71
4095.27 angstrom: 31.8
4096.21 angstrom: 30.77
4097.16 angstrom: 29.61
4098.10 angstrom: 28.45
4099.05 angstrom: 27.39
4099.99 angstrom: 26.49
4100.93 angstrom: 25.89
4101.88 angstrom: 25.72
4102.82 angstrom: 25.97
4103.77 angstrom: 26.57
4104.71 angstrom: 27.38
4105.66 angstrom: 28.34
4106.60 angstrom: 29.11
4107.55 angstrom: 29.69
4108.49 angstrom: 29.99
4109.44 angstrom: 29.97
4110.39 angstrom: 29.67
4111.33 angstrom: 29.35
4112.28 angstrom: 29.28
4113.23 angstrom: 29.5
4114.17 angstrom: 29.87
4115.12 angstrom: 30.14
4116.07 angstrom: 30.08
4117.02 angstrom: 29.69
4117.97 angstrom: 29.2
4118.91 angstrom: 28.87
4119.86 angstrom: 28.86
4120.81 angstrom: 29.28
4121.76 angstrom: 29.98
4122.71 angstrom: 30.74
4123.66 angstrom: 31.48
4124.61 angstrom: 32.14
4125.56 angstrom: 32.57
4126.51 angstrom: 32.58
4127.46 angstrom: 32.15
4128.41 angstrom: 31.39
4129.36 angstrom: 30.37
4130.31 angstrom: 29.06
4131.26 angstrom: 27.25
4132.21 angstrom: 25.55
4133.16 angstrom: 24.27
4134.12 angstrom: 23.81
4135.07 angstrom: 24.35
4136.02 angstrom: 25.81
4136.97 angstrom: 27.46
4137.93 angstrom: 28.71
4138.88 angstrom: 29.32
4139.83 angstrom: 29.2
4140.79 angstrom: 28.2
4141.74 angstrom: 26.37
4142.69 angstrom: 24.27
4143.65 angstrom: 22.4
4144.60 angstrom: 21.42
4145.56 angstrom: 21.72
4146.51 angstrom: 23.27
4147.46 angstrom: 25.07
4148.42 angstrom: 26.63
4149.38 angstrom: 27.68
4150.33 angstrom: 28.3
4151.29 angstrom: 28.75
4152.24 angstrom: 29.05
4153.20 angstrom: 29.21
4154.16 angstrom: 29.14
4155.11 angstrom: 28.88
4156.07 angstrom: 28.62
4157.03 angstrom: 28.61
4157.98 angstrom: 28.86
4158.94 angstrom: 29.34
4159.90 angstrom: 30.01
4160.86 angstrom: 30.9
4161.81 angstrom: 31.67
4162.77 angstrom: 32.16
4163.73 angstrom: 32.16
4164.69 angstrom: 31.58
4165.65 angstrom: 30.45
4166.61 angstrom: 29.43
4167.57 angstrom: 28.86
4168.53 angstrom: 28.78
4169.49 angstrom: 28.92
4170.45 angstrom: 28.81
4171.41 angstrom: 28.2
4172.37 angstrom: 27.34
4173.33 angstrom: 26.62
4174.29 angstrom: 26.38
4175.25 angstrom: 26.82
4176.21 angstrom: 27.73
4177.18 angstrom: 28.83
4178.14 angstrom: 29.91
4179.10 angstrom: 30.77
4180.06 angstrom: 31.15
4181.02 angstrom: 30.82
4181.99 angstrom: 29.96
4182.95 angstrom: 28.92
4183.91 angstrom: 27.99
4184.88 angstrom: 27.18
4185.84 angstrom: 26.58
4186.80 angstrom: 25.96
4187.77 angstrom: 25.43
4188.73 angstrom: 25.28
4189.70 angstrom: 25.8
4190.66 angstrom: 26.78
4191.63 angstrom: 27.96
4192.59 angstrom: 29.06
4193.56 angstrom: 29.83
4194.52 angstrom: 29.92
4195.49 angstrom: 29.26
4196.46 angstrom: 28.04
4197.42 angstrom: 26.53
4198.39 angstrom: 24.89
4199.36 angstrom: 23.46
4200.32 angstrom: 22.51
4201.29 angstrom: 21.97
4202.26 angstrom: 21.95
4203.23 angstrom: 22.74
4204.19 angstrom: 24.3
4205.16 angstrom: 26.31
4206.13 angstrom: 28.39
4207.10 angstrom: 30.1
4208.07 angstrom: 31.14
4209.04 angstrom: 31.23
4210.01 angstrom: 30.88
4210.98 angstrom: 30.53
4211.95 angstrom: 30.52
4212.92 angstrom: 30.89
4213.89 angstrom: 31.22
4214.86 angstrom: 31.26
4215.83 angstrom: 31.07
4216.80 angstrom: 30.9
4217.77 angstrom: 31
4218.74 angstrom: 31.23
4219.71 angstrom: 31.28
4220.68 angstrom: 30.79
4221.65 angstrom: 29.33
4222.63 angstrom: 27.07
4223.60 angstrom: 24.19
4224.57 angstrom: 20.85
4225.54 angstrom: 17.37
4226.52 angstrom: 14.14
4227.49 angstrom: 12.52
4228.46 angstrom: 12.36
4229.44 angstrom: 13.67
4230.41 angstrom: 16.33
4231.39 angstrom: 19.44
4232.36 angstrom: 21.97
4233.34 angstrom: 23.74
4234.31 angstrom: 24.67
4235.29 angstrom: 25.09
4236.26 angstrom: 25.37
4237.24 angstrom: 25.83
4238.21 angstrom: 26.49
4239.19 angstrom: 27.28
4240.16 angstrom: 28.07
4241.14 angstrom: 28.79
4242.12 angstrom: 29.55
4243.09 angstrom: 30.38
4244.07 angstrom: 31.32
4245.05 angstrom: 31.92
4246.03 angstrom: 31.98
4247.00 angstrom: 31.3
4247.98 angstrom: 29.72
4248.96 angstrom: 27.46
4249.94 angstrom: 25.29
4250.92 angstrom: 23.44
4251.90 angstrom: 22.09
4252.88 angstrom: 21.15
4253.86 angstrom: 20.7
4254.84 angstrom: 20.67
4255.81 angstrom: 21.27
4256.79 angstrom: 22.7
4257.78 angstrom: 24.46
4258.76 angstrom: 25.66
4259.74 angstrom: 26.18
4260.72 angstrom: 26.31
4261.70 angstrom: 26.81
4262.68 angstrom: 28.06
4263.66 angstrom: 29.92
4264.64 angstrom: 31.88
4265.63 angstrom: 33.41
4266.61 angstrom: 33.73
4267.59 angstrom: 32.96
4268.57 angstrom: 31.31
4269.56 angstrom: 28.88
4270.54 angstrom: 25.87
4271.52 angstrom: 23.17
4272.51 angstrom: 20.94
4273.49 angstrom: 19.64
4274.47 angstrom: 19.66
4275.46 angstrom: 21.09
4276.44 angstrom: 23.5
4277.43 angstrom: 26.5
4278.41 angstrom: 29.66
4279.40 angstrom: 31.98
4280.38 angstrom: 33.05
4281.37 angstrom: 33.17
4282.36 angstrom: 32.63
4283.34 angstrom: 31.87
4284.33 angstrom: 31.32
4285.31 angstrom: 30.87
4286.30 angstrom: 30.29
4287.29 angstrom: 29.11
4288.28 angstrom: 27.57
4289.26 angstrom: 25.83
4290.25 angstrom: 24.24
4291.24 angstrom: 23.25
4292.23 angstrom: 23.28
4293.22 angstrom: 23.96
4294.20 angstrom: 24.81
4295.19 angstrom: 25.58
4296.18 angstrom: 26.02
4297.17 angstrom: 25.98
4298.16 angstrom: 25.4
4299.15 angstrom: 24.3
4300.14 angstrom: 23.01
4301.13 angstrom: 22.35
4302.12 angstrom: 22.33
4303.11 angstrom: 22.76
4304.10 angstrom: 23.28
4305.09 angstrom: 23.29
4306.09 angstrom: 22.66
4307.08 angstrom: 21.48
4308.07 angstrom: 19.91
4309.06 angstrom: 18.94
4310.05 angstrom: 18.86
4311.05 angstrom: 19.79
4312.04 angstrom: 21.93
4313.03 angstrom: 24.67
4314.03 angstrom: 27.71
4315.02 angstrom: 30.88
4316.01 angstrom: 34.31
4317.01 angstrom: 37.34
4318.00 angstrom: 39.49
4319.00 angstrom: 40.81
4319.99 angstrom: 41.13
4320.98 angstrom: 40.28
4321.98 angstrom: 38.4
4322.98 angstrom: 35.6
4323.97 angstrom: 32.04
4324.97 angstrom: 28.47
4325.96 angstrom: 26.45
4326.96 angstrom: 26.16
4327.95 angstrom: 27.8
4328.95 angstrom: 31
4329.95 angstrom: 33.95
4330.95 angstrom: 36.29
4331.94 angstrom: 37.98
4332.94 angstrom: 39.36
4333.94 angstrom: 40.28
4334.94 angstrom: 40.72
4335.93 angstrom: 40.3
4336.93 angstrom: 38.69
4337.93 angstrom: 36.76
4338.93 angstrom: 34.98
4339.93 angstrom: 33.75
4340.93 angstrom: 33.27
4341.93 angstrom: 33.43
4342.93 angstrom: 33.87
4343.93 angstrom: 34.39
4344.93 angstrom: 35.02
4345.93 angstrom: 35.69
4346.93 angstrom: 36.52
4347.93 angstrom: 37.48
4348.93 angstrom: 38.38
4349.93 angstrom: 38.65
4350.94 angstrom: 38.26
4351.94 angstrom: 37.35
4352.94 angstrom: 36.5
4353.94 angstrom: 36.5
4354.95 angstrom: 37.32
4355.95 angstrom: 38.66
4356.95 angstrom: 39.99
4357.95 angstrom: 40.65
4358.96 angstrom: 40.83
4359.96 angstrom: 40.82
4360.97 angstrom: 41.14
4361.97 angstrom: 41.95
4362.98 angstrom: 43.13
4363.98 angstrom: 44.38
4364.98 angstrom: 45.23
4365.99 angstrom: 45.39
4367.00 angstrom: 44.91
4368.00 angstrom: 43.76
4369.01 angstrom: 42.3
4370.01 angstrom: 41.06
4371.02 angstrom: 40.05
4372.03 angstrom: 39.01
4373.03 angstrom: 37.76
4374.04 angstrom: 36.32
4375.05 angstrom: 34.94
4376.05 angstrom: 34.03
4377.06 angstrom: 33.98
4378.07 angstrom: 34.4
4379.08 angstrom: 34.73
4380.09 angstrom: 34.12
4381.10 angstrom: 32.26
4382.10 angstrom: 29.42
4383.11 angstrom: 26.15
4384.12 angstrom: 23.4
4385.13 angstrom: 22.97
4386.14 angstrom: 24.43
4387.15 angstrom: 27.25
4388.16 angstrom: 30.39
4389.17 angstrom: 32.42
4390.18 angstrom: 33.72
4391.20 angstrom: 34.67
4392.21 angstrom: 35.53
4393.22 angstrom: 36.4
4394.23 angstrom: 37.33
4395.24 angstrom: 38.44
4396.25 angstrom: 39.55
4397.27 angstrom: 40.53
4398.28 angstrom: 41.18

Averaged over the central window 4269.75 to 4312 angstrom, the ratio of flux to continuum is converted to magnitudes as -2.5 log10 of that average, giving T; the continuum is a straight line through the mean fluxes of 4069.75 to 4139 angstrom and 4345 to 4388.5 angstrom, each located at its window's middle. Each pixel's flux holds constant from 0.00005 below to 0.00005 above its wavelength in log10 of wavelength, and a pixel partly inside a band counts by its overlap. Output 0.35 mag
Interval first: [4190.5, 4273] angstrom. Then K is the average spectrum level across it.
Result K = 26.4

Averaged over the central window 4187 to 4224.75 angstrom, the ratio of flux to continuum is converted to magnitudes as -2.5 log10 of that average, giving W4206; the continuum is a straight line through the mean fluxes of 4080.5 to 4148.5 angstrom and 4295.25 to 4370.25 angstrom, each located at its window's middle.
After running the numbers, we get 0.117 mag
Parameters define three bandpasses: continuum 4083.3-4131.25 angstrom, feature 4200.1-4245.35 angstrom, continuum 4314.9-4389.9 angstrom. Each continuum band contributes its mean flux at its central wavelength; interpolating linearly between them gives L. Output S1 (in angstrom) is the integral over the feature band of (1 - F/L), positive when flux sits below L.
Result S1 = 9.7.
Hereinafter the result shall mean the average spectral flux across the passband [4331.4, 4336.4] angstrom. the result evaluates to 39.8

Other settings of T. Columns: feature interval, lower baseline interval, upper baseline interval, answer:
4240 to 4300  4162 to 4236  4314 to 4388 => 0.153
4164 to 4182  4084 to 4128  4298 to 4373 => 0.089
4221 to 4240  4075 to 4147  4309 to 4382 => 0.443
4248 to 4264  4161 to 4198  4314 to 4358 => 0.291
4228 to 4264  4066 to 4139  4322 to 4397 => 0.289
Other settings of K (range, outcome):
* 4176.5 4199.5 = 28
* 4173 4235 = 26.4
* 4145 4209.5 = 27.9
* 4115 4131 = 30.5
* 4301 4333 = 29.3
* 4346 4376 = 39.8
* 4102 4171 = 28.6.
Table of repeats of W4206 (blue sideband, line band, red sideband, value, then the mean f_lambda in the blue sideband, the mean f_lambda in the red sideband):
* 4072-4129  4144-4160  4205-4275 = 0.04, 29.6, 26.3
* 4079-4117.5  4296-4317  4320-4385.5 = 0.42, 30.1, 36.5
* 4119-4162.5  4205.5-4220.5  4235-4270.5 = -0.11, 28.1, 27.4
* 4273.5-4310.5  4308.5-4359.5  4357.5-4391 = -0.11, 25.4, 36.2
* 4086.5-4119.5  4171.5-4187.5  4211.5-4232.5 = -0.07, 30.1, 24.5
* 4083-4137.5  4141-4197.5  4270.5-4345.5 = 0.06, 29.8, 29.3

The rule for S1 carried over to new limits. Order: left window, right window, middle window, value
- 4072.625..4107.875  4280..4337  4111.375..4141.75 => 0.2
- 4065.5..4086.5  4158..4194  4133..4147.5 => 1.2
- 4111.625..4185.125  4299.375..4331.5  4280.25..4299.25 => 0.6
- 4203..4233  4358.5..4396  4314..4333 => -1.0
